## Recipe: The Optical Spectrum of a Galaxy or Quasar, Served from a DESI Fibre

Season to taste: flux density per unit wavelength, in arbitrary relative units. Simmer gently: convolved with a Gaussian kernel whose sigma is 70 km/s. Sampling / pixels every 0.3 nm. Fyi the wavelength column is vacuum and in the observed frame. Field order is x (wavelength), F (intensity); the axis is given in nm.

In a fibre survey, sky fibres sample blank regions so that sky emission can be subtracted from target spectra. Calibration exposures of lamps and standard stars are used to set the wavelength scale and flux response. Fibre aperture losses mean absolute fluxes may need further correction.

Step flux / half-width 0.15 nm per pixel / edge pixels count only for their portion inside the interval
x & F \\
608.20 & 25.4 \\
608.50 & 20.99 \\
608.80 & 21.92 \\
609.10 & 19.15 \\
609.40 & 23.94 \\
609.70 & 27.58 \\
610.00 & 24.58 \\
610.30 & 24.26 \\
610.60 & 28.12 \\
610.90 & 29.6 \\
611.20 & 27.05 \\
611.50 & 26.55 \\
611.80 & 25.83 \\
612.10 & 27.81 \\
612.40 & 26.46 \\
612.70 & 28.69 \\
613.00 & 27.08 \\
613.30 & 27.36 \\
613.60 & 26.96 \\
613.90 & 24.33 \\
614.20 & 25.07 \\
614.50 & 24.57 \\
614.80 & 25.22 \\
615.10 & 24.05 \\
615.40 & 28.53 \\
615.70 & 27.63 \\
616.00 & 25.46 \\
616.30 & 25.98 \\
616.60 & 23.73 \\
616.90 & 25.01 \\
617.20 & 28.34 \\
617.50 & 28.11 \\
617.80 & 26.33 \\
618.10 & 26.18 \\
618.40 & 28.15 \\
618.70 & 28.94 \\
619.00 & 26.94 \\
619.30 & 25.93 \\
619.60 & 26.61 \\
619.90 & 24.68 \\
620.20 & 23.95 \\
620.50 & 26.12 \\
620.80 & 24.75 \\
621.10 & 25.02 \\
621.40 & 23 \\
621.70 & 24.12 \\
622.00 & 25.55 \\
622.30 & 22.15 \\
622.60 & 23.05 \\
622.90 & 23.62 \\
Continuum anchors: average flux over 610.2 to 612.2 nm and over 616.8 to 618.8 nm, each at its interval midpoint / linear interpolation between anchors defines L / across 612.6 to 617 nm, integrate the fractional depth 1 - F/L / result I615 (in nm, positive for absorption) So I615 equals 0.20 nm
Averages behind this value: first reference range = 27.1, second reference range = 27.3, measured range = 26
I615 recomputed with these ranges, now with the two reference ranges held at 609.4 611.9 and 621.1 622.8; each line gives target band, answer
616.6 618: -0.10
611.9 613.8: -0.09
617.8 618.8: -0.12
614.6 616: -0.05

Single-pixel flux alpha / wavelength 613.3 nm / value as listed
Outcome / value 27.36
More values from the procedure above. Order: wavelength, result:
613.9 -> 24.33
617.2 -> 28.34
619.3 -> 25.93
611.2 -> 27.05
